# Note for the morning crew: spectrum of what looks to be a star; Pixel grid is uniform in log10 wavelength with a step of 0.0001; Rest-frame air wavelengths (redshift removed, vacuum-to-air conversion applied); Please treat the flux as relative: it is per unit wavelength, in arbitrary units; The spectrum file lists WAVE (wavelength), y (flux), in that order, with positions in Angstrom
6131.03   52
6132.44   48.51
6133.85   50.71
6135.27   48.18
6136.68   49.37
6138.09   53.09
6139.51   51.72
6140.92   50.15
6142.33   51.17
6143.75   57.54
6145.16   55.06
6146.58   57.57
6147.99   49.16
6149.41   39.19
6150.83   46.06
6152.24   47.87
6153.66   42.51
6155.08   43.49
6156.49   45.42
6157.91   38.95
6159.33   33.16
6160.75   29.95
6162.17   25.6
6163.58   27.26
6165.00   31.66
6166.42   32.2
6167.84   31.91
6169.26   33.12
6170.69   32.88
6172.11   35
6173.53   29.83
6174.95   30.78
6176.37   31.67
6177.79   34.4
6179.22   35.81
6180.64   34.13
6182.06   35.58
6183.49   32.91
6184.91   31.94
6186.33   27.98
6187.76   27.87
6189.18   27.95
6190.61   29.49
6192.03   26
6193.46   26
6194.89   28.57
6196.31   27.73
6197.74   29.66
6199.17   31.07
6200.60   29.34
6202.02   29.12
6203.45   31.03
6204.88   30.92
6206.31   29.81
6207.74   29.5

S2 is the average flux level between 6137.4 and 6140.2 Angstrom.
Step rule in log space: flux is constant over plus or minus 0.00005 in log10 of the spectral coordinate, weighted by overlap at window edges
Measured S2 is 52.3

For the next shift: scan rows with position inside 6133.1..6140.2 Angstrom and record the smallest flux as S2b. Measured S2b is 48.18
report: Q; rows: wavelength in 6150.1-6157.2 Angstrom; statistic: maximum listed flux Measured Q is 47.87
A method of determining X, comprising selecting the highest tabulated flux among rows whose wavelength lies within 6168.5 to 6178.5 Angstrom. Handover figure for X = 35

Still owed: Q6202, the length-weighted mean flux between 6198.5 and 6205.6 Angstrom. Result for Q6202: 30.3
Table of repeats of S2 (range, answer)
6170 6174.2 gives 32.6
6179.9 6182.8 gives 34.8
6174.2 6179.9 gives 33.1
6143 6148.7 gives 54.8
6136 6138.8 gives 51.2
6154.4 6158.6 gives 42.7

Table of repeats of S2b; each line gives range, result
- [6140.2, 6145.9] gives 50.15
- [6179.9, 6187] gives 27.98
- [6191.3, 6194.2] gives 26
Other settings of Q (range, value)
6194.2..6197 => 28.57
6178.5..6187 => 35.81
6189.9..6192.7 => 29.49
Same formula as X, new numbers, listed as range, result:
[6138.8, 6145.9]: 57.54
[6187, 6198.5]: 29.66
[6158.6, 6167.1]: 33.16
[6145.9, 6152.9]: 57.57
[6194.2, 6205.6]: 31.07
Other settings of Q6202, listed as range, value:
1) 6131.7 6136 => 49.2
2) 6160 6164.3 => 27.7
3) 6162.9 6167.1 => 30.4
